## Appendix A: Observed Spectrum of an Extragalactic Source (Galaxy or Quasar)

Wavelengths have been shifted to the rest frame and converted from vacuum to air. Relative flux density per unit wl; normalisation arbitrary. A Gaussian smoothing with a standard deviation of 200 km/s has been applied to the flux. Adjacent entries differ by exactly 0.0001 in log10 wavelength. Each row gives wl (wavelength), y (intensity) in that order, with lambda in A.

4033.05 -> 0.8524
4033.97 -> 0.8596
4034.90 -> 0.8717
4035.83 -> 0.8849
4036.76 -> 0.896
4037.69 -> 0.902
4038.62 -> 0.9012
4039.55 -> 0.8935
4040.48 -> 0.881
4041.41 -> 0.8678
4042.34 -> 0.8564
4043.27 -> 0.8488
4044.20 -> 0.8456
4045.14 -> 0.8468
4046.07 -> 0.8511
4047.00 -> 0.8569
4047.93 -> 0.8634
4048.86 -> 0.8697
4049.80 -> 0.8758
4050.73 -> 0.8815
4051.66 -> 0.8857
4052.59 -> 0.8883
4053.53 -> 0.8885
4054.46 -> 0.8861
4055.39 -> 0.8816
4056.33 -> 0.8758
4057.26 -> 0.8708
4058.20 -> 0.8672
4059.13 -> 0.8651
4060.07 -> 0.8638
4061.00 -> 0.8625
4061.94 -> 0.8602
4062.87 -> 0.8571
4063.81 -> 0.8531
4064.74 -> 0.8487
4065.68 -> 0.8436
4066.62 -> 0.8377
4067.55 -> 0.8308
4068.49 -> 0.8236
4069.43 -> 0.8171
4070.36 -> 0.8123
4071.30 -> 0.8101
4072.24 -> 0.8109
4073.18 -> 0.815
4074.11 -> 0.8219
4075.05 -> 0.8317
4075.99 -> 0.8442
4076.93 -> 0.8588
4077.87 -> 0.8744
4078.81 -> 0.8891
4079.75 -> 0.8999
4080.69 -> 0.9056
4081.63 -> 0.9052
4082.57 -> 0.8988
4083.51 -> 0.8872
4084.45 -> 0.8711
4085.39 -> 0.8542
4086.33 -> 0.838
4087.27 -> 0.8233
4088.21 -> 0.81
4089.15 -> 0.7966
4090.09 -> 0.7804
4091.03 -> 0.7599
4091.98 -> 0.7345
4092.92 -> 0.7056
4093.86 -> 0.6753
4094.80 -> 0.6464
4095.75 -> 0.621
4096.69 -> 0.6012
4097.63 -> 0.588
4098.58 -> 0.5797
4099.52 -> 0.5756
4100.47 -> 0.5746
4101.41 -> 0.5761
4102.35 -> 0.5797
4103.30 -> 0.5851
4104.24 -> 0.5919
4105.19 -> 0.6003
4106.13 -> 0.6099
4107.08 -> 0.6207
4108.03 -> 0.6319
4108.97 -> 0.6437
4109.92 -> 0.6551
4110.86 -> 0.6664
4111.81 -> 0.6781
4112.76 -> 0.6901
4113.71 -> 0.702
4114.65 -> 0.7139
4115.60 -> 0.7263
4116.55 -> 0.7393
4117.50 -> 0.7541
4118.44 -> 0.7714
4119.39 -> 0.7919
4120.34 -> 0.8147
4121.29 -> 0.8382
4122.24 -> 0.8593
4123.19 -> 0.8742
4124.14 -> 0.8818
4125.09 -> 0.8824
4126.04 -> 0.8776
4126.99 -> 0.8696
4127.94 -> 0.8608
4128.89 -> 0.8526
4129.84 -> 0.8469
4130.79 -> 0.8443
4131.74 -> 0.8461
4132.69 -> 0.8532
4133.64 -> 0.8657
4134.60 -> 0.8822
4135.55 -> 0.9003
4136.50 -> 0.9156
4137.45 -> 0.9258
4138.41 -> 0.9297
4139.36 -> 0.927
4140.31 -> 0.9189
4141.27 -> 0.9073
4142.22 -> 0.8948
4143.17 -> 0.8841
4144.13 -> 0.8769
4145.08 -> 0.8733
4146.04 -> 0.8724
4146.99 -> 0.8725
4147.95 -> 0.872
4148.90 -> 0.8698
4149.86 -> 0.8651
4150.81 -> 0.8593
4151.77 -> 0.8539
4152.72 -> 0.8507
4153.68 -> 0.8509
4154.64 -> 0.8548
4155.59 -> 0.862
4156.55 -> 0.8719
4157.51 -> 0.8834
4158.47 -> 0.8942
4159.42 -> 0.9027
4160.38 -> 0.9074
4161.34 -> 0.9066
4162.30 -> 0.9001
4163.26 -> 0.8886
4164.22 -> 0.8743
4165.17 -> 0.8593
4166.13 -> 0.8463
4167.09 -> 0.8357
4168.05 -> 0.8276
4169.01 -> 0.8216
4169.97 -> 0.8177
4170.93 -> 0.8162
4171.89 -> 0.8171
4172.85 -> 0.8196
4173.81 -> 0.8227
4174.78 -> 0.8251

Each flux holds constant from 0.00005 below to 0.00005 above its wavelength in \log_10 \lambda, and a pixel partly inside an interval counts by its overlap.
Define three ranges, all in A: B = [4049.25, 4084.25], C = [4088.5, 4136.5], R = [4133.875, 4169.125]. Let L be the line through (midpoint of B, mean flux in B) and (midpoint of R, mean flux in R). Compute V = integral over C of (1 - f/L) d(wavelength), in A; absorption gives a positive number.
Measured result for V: 7.5 A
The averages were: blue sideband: 0.86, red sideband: 0.88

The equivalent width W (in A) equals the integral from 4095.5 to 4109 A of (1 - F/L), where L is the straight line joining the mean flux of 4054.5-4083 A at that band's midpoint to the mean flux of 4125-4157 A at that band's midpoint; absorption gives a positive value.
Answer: 4.18 A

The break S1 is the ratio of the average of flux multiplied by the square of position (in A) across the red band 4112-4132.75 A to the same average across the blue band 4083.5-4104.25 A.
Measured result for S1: 1.2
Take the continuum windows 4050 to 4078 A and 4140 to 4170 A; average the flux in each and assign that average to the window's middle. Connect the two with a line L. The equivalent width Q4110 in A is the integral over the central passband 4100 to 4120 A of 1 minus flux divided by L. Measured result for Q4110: 4.6 A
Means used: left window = 0.852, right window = 0.872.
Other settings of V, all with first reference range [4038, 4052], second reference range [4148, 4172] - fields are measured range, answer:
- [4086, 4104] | 4.0 A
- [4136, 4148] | -0.5 A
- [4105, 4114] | 2.2 A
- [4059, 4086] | 0.4 A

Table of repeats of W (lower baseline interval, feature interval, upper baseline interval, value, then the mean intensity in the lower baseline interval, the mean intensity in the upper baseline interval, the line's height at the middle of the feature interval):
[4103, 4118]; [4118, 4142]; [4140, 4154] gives -2.90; 0.664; 0.874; 0.777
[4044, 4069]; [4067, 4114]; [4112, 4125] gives 4.57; 0.862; 0.782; 0.818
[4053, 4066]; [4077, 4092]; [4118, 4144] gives 0.32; 0.866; 0.871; 0.868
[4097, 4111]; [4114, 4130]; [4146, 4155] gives -2.60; 0.604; 0.862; 0.704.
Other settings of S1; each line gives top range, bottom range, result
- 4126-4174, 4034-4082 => 1.06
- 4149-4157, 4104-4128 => 1.18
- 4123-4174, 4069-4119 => 1.21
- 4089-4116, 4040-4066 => 0.77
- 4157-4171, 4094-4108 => 1.49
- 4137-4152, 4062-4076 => 1.11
